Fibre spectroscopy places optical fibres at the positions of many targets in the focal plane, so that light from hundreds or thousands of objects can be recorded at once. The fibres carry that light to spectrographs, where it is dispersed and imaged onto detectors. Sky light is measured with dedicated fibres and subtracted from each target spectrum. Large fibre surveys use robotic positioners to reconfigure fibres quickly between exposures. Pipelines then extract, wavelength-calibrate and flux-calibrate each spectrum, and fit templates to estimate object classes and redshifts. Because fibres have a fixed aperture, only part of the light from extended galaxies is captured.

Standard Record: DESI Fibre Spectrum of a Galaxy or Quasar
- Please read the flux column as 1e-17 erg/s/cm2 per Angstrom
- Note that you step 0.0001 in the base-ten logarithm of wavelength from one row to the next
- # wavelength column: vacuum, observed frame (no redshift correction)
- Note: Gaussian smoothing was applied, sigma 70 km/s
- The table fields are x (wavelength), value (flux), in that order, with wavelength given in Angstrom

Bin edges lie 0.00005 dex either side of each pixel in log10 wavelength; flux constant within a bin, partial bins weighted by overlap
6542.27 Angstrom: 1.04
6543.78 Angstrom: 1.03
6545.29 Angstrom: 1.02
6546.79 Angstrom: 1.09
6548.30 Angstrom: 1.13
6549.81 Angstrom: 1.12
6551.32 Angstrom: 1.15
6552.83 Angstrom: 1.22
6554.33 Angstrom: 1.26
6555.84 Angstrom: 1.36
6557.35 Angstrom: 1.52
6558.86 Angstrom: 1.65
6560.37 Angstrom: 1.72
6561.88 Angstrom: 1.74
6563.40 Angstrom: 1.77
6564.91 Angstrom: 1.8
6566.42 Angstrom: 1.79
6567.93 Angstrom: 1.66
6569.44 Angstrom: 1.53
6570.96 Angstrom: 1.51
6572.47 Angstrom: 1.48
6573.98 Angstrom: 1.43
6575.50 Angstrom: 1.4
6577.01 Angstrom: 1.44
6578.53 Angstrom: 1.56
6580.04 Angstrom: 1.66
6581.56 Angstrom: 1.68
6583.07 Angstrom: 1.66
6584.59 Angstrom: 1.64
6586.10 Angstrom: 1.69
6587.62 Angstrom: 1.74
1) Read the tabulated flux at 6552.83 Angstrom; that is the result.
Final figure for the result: 1.22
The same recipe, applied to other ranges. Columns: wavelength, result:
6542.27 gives 1.04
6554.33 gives 1.26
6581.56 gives 1.68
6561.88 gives 1.74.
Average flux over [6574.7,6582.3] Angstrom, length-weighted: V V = 1.55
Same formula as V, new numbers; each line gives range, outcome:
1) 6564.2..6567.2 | 1.8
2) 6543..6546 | 1.02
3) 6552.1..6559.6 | 1.4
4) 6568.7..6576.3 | 1.47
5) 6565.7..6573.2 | 1.59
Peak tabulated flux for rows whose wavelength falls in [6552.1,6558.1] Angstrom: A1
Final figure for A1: 1.52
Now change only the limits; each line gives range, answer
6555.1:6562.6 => 1.74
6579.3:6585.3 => 1.68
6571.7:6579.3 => 1.56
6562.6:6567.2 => 1.8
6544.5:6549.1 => 1.13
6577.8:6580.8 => 1.66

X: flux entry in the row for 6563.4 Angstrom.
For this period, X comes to 1.77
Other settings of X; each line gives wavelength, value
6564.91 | 1.8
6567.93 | 1.66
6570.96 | 1.51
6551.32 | 1.15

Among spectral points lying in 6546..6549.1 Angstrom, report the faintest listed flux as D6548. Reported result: 1.09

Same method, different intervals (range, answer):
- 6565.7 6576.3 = 1.4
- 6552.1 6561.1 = 1.22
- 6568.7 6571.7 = 1.51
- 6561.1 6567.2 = 1.74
